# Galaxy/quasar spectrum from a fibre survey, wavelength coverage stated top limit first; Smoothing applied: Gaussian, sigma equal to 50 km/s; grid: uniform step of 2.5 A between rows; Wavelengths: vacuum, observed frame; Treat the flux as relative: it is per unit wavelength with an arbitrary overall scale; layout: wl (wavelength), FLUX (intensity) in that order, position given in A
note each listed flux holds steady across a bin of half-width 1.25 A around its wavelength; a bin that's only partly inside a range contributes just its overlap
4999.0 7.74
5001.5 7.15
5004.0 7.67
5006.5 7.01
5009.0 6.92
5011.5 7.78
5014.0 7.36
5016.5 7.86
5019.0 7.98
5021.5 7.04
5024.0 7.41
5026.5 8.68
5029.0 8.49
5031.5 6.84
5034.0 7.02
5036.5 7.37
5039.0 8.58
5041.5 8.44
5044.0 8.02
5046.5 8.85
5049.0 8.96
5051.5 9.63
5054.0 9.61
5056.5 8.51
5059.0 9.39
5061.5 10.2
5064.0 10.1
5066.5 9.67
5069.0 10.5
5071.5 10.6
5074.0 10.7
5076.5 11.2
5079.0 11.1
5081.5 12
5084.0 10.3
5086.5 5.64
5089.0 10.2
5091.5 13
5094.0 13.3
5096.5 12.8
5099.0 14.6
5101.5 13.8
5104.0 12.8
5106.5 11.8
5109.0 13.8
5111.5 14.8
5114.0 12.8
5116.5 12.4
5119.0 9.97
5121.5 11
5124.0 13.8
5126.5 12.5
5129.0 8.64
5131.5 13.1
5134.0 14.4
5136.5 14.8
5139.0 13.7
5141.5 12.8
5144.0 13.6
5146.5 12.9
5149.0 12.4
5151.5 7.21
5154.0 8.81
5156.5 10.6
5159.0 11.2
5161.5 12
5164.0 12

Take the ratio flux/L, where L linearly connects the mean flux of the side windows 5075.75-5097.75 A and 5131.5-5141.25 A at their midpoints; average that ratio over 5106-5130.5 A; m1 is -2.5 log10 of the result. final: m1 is 0.06 mag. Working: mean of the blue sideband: 11.1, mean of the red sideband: 14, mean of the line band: 12.2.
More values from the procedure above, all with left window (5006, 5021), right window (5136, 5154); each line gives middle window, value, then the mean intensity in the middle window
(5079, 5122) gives -0.142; 12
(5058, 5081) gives -0.106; 10.4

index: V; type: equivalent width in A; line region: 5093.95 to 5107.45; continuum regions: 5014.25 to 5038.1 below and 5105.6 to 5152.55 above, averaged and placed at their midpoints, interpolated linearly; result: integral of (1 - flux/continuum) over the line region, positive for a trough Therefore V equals -2.52 A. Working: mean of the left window 7.63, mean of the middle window 13.2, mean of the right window 12.5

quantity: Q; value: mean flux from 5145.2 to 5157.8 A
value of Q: 10.4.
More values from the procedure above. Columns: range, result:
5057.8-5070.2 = 9.97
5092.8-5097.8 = 13.1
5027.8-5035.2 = 7.45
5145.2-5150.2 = 12.7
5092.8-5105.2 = 13.5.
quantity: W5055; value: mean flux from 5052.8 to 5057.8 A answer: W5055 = 9.06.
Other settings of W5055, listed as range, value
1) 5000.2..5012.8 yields 7.31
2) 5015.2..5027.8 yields 7.8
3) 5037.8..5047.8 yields 8.47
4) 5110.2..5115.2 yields 13.8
